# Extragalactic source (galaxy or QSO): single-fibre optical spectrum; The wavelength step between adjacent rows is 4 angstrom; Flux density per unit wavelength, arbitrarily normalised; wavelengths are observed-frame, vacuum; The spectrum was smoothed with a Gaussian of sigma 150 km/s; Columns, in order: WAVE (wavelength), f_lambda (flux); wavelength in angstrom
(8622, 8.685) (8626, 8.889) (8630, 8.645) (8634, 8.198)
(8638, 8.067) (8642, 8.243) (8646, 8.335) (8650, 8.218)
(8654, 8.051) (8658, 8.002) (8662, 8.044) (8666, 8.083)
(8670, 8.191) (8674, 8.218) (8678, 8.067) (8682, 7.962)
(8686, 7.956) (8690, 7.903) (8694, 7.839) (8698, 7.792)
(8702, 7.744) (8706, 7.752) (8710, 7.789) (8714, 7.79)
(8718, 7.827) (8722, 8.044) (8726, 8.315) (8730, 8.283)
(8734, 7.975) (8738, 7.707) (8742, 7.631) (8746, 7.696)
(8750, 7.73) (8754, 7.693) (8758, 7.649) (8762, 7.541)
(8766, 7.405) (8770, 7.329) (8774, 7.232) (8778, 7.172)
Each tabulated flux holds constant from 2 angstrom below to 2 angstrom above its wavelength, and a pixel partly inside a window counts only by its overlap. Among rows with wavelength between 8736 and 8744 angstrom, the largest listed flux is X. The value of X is 7.707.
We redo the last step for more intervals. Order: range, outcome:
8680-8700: 7.962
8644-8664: 8.335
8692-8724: 8.044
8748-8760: 7.73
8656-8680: 8.218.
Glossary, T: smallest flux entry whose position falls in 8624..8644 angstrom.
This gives 8.067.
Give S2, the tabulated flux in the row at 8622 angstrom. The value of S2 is 8.685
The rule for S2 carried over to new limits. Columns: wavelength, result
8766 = 7.405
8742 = 7.631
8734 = 7.975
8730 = 8.283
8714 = 7.79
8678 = 8.067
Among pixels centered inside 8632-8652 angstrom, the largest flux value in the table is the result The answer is 8.335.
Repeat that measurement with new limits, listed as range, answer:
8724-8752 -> 8.315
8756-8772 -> 7.649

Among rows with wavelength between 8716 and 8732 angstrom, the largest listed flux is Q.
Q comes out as 8.315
